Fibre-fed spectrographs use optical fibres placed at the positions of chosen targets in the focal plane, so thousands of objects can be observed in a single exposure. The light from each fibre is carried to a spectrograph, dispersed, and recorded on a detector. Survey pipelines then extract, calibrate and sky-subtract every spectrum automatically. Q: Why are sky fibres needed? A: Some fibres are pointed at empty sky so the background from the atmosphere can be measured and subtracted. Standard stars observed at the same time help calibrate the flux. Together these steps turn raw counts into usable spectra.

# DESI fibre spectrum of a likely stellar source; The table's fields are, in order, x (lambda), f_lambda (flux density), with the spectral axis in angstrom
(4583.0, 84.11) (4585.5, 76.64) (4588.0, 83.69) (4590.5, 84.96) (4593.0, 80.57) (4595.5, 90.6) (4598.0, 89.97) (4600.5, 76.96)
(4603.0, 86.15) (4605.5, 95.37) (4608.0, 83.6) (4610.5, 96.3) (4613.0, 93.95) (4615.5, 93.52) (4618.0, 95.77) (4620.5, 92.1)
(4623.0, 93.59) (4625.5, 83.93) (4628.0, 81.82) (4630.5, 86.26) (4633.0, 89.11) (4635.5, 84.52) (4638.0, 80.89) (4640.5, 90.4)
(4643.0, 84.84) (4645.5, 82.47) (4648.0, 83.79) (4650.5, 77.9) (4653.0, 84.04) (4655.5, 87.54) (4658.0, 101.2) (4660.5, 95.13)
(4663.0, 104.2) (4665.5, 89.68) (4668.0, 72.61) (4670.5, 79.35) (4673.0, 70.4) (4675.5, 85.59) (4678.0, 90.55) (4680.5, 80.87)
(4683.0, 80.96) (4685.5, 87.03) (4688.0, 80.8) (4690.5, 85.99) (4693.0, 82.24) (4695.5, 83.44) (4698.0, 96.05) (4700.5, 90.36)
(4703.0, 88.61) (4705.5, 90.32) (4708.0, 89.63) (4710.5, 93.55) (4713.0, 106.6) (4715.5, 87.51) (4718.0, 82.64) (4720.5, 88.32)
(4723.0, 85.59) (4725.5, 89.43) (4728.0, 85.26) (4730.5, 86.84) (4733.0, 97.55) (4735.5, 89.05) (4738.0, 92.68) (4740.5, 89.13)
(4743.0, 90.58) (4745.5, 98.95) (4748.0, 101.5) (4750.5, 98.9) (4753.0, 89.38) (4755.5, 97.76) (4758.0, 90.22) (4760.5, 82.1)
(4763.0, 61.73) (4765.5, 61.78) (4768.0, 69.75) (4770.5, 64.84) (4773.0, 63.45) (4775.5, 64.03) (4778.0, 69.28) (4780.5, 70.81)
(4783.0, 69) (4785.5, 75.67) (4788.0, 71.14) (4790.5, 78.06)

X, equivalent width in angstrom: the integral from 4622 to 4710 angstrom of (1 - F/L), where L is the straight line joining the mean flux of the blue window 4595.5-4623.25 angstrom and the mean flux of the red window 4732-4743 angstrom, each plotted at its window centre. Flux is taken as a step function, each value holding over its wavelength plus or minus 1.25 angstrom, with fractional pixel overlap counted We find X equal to 4.7 angstrom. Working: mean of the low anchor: 90.6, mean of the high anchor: 91.8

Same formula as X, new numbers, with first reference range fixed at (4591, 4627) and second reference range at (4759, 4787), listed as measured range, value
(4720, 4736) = -3.1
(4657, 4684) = -1.6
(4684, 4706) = -2.4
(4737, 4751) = -4.4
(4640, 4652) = 0.2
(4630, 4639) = 0.1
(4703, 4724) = -4.0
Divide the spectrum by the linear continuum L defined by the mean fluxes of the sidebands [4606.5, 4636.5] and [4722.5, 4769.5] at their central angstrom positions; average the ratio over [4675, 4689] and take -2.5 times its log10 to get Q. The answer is 0.05 mag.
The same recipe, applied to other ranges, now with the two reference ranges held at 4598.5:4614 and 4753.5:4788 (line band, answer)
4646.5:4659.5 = -0.04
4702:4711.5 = -0.15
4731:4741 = -0.21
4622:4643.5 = 0.00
